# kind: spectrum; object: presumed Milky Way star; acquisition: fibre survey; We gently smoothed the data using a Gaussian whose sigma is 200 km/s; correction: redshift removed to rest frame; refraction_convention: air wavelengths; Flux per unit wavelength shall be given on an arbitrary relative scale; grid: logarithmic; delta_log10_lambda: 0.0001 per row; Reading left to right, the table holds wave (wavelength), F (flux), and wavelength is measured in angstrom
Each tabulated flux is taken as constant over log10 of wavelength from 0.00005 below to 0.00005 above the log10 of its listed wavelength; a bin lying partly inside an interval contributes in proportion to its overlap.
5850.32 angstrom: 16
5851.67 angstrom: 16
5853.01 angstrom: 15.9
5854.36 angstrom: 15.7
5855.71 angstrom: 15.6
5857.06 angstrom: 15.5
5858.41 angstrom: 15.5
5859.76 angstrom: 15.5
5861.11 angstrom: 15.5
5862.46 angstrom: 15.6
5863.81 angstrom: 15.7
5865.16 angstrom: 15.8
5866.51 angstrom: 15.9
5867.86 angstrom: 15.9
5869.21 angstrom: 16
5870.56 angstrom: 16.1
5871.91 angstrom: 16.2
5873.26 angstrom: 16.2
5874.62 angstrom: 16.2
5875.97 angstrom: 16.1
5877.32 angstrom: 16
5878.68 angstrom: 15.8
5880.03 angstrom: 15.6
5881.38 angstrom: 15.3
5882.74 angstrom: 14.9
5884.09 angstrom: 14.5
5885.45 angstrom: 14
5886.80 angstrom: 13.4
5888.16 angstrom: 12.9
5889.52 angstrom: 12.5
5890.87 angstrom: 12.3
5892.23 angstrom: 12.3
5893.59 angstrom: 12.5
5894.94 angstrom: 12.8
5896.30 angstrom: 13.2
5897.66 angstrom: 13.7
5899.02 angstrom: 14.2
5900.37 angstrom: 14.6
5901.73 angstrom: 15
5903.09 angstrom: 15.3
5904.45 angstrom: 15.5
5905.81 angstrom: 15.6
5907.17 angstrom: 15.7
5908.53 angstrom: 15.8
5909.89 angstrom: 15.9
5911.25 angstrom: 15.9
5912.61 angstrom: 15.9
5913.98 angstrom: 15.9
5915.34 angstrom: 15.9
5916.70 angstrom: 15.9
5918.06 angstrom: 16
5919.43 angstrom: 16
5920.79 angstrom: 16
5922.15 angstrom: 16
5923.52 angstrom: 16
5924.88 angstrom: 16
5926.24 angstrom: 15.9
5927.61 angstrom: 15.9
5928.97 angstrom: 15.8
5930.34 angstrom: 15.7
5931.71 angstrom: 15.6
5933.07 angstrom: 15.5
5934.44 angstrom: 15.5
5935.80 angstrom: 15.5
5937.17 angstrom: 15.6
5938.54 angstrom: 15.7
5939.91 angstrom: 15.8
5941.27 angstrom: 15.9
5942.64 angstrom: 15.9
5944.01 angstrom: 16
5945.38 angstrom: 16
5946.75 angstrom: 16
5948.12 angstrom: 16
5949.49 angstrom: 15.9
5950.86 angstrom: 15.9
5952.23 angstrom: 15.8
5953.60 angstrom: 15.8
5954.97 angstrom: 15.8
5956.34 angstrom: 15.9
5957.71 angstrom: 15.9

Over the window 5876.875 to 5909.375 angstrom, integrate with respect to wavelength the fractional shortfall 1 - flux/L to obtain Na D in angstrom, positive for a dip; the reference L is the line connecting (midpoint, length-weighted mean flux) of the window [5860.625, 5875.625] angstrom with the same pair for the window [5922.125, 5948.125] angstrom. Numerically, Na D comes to 3.23 angstrom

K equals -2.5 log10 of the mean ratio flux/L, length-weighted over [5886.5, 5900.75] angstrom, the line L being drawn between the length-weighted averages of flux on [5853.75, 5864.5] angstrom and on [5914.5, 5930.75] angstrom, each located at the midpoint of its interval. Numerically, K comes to 0.202 mag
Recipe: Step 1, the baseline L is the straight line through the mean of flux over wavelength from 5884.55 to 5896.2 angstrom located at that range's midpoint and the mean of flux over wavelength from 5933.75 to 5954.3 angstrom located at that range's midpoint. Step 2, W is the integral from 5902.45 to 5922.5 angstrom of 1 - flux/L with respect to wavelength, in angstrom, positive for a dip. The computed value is -2.46 angstrom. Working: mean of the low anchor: 12.9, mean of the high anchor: 15.8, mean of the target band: 15.8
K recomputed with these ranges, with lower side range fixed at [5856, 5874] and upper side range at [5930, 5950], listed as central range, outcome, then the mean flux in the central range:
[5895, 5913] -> 0.05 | 15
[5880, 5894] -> 0.16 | 13.6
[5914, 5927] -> -0.01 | 16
